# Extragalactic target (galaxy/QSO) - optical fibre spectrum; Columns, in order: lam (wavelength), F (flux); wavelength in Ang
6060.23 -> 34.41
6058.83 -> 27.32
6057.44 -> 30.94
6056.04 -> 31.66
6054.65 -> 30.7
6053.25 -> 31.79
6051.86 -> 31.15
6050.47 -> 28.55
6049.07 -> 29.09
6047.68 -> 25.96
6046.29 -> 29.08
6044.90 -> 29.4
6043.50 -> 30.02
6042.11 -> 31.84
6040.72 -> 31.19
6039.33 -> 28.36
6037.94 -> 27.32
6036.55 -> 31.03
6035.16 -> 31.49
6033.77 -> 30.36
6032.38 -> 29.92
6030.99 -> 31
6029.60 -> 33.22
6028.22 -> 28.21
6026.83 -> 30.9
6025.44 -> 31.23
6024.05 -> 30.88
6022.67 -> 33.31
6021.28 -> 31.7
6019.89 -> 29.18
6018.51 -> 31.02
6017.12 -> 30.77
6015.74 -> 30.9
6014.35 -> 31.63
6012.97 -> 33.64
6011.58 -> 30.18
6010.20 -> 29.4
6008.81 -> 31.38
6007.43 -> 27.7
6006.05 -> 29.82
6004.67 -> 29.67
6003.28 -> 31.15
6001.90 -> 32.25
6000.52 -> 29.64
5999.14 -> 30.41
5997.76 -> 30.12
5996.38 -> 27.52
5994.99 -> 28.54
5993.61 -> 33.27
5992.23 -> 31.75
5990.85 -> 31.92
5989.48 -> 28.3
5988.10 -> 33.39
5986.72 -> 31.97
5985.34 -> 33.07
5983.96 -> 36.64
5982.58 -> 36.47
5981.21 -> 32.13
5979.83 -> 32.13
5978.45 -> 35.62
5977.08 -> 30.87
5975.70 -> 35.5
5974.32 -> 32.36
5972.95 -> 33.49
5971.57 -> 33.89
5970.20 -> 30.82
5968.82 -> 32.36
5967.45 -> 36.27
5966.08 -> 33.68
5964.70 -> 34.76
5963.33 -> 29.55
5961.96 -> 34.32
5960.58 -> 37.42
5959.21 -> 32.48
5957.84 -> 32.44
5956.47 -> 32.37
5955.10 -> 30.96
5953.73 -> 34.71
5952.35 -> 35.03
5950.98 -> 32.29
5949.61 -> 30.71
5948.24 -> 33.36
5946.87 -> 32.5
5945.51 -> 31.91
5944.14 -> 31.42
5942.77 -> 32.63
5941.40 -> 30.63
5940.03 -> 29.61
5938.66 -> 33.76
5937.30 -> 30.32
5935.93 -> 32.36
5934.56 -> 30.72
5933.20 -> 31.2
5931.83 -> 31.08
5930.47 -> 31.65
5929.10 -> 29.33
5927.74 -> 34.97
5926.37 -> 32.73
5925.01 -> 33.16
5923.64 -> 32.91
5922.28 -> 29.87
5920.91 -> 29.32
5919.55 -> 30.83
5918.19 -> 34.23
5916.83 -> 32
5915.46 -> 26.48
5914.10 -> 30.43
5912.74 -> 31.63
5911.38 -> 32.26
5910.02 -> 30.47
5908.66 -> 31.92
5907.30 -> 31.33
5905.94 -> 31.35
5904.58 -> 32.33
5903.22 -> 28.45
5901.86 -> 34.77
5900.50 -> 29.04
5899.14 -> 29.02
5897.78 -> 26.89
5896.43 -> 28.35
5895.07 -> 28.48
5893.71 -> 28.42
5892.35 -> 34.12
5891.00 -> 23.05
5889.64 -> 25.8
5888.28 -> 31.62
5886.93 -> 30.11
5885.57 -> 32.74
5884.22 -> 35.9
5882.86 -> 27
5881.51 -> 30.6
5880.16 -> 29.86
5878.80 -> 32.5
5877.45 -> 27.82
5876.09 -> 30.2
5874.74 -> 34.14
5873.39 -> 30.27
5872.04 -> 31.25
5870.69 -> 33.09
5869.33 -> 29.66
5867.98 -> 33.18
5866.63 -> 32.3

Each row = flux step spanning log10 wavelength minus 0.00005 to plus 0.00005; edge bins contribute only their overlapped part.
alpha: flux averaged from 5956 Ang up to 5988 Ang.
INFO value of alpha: 33.5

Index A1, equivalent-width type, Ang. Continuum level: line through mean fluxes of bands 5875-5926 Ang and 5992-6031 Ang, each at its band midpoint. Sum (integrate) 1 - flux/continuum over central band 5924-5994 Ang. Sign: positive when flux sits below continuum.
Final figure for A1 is -4.8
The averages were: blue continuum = 30.5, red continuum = 30.7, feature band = 32.7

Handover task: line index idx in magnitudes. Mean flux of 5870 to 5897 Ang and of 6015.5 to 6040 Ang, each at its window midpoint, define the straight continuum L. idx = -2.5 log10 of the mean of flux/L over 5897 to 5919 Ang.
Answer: -0.017 mag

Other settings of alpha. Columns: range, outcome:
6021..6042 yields 30.7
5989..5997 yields 30.3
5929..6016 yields 32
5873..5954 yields 31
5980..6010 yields 31.3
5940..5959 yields 32.3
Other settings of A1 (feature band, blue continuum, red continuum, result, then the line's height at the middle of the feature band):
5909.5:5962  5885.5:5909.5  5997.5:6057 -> -3.4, 30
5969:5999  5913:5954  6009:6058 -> -1.2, 31.1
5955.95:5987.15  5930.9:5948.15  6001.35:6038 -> -2.3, 31.3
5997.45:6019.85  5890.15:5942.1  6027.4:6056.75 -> -0.2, 30.2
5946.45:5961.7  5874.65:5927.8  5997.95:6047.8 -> -1.3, 30.5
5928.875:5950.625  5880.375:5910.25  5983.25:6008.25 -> -0.7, 30.5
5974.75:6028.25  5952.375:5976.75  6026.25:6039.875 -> 0.4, 31.7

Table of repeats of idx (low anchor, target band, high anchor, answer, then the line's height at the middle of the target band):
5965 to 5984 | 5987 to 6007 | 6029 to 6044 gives 0.07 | 32.5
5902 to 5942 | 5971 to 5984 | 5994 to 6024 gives -0.10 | 30.8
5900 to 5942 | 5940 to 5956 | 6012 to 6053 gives -0.04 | 31.1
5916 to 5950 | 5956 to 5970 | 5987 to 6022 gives -0.07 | 31.3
